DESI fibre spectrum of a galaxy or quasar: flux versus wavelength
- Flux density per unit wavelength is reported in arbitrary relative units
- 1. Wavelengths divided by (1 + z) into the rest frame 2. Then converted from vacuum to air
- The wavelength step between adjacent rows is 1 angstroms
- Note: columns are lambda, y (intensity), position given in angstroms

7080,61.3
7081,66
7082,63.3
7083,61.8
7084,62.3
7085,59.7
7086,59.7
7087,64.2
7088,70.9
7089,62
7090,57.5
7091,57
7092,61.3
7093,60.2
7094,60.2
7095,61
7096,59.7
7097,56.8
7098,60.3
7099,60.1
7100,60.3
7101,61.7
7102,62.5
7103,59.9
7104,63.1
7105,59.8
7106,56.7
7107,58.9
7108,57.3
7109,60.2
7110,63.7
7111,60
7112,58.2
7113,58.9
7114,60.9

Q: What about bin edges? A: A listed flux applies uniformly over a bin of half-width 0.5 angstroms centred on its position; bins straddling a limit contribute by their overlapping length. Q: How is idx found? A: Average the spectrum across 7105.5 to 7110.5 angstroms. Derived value 59.4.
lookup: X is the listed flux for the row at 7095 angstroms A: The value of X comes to 61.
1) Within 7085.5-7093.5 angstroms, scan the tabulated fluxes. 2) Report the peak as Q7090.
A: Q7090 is 70.9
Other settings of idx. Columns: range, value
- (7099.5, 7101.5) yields 61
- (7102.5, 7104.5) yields 61.5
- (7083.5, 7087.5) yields 61.5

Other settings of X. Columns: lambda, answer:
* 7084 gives 62.3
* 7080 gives 61.3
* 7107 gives 58.9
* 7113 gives 58.9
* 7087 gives 64.2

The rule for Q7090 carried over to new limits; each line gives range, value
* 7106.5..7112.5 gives 63.7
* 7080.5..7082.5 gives 66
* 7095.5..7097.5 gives 59.7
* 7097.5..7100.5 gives 60.3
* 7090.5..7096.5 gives 61.3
